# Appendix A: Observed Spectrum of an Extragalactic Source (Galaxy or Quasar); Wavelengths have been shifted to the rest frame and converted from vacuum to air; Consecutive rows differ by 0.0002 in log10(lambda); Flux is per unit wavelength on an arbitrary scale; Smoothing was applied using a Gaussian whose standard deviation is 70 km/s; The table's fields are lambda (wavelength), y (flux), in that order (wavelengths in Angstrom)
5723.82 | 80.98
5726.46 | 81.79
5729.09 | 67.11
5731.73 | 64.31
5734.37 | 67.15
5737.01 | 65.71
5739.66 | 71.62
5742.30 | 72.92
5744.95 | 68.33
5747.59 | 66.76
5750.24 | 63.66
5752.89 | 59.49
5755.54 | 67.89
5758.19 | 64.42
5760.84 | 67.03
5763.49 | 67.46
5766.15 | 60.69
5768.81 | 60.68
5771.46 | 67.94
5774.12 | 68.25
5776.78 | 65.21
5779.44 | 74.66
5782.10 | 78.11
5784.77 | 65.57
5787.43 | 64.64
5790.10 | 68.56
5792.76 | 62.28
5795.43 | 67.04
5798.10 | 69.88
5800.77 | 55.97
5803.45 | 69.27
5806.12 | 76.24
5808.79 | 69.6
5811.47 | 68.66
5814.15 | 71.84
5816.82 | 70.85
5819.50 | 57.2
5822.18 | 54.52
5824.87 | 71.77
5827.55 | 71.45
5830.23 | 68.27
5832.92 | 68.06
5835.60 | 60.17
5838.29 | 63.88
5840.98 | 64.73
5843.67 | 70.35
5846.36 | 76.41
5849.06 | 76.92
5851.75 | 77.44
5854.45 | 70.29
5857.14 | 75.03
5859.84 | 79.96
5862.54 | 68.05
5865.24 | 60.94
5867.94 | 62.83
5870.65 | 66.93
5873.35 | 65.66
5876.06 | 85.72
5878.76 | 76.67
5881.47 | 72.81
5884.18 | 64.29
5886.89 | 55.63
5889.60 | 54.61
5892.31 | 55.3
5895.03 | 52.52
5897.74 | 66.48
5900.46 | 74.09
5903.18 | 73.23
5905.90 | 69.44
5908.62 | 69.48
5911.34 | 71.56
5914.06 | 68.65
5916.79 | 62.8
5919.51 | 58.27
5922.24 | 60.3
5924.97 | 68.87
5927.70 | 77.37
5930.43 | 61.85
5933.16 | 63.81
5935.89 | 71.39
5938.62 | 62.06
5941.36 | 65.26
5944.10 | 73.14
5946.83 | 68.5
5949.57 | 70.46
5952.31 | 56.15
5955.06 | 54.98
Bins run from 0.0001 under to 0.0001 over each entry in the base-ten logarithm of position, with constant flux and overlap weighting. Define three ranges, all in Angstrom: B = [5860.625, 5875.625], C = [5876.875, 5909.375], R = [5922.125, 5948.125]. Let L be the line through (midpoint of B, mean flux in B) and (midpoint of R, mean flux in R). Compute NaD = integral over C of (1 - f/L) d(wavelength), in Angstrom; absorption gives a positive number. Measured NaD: 0.7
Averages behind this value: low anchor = 66.7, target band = 65.6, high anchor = 67.6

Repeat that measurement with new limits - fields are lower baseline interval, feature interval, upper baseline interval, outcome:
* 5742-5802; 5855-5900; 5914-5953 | -0.38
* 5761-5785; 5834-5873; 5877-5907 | -2.02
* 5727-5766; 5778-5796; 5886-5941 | -0.64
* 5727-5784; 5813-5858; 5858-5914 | -0.89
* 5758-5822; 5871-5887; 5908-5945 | -1.03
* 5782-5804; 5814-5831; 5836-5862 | 0.77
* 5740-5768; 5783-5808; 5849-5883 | 0.49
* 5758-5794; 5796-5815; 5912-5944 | -0.54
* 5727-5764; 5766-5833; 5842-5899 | 0.27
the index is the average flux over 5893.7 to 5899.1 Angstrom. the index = 59.6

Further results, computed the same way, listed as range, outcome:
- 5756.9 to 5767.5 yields 64.9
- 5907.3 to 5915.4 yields 69.9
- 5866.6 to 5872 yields 64.8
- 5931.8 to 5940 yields 65.8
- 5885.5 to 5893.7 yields 55.2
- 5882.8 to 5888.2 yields 60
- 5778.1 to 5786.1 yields 72.8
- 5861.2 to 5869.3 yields 63.9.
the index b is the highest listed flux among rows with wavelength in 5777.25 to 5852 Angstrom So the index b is 78.11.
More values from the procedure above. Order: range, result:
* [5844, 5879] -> 85.72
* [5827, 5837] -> 71.45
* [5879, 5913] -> 74.09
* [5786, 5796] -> 68.56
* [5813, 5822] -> 71.84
